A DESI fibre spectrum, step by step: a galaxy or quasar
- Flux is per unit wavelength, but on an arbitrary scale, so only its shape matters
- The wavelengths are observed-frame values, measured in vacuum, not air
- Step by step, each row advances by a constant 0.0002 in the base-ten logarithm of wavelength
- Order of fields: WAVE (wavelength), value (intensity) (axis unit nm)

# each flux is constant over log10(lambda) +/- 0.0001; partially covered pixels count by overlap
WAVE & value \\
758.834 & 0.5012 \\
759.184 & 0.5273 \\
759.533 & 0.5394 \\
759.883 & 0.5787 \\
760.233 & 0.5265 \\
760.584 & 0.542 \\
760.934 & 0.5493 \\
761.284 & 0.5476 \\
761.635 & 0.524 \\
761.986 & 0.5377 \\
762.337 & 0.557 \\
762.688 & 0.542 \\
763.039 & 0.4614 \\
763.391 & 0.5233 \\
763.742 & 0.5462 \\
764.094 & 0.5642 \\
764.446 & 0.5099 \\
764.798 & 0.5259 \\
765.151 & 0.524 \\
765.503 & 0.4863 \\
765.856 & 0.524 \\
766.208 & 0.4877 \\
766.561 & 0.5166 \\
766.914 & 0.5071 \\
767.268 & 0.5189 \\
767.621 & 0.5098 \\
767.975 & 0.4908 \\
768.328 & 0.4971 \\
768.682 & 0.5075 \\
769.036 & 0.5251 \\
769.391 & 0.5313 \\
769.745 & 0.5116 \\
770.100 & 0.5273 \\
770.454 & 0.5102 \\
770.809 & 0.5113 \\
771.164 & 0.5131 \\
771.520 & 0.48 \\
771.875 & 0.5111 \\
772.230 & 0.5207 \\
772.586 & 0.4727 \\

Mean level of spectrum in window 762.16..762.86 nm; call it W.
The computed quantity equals 0.55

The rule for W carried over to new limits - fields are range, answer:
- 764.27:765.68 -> 0.511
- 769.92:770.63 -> 0.519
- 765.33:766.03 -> 0.505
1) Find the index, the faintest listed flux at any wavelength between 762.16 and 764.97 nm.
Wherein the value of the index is 0.4614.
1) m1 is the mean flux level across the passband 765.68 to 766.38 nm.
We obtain 0.507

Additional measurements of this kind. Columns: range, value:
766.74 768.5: 0.505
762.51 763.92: 0.518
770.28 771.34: 0.512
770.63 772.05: 0.504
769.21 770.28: 0.523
